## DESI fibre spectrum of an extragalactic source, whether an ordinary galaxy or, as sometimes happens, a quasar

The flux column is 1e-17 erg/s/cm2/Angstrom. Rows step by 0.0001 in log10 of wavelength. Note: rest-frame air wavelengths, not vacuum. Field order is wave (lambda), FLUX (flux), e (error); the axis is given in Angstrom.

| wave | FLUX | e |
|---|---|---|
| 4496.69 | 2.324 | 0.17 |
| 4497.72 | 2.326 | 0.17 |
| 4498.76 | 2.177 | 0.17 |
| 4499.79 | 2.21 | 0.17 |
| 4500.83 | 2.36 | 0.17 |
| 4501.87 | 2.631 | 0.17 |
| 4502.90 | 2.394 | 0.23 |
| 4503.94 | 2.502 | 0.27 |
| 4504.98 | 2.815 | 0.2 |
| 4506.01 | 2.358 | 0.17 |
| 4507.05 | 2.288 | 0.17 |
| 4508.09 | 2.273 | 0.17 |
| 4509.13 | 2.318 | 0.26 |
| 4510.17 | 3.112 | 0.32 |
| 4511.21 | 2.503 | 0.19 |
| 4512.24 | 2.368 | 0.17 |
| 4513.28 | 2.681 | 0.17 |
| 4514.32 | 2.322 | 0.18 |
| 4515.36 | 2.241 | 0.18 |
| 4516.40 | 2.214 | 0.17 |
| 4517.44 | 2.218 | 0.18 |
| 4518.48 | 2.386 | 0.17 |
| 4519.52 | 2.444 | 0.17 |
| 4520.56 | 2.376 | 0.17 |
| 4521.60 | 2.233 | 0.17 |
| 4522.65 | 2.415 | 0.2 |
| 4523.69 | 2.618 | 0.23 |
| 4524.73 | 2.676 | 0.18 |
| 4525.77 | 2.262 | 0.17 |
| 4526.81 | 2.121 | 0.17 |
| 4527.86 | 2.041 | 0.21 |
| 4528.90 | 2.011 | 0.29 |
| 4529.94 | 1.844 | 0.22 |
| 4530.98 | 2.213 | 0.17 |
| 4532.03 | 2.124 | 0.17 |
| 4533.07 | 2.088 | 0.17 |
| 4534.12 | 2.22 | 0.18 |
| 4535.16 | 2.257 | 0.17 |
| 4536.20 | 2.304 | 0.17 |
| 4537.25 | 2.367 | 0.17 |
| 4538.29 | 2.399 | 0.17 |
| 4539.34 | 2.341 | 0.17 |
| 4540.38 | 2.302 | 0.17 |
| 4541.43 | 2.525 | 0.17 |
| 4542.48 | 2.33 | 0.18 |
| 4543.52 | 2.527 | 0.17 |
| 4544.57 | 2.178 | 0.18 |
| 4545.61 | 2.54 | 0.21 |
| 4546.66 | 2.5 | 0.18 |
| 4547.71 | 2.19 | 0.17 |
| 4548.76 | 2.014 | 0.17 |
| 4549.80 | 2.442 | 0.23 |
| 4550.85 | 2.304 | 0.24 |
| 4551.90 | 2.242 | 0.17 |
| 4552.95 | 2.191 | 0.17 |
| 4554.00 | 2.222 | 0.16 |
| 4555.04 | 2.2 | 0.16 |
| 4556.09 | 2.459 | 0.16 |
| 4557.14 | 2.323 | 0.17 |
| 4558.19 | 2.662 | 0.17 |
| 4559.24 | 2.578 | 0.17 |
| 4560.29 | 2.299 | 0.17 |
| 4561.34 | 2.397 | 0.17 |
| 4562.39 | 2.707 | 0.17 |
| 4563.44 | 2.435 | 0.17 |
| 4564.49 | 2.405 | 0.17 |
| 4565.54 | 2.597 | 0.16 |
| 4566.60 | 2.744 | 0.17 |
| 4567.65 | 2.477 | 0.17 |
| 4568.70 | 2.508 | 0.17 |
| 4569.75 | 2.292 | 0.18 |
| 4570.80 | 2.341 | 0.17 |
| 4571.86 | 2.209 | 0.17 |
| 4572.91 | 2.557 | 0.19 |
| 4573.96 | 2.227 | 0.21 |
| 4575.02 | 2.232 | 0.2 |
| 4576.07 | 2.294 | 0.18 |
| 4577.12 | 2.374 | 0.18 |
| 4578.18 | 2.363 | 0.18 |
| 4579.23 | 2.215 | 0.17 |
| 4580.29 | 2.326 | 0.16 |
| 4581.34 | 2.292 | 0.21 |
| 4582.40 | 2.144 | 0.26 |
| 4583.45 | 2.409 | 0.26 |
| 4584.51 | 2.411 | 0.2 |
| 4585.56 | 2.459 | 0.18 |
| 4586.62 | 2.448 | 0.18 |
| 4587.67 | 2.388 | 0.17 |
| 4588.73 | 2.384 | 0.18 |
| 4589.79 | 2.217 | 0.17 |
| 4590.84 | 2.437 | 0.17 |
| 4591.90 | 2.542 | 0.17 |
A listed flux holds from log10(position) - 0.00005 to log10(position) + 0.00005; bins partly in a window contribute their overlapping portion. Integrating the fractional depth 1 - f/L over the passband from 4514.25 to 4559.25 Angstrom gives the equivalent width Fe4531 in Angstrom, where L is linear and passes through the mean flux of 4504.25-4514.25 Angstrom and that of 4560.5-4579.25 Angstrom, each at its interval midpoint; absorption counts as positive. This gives 3.0 Angstrom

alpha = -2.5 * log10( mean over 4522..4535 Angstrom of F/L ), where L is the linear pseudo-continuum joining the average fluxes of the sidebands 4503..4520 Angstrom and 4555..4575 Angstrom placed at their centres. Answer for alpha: 0.10 mag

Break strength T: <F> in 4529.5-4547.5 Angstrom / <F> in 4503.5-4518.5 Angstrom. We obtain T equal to 0.94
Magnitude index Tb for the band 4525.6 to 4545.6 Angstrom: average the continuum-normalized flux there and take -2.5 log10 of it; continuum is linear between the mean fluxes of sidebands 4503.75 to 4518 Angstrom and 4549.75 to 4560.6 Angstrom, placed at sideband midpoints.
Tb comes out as 0.070 mag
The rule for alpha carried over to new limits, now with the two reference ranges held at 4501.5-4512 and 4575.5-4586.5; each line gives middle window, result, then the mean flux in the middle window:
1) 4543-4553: 0.04 mag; 2.32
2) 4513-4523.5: 0.06 mag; 2.35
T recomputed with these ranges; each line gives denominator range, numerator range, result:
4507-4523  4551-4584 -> 0.99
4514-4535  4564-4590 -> 1.05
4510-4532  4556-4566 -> 1.07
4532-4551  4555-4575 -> 1.05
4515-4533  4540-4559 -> 1.04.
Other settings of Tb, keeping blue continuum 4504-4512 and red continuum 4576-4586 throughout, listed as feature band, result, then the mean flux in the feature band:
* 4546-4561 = 0.03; 2.33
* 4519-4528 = 0.05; 2.37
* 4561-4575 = -0.04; 2.45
